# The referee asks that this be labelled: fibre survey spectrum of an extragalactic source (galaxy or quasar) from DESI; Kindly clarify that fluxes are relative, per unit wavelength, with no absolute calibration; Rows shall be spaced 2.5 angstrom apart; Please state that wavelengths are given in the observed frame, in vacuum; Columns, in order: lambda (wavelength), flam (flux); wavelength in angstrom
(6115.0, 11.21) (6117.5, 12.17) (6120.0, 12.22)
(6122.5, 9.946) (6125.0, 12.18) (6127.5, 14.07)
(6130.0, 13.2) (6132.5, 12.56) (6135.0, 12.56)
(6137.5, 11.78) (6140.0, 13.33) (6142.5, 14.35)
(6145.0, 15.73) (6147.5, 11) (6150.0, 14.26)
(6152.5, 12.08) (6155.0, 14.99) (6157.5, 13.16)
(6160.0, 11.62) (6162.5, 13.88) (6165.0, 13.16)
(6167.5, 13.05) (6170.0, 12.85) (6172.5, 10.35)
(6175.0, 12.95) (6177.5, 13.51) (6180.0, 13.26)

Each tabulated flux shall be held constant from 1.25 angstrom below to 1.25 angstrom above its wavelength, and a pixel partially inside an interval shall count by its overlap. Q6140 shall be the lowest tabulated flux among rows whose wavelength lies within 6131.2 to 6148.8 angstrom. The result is 11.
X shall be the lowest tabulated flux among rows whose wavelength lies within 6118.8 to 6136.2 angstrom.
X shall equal 9.946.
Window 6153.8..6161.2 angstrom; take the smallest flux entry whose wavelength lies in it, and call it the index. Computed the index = 11.62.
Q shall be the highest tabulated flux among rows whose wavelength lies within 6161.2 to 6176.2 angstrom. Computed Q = 13.88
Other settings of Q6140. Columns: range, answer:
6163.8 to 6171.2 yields 12.85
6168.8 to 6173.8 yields 10.35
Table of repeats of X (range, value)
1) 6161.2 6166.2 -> 13.16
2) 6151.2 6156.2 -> 12.08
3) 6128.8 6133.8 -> 12.56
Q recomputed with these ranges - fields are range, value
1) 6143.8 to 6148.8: 15.73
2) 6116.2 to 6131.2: 14.07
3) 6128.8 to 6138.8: 13.2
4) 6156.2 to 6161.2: 13.16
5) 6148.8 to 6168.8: 14.99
